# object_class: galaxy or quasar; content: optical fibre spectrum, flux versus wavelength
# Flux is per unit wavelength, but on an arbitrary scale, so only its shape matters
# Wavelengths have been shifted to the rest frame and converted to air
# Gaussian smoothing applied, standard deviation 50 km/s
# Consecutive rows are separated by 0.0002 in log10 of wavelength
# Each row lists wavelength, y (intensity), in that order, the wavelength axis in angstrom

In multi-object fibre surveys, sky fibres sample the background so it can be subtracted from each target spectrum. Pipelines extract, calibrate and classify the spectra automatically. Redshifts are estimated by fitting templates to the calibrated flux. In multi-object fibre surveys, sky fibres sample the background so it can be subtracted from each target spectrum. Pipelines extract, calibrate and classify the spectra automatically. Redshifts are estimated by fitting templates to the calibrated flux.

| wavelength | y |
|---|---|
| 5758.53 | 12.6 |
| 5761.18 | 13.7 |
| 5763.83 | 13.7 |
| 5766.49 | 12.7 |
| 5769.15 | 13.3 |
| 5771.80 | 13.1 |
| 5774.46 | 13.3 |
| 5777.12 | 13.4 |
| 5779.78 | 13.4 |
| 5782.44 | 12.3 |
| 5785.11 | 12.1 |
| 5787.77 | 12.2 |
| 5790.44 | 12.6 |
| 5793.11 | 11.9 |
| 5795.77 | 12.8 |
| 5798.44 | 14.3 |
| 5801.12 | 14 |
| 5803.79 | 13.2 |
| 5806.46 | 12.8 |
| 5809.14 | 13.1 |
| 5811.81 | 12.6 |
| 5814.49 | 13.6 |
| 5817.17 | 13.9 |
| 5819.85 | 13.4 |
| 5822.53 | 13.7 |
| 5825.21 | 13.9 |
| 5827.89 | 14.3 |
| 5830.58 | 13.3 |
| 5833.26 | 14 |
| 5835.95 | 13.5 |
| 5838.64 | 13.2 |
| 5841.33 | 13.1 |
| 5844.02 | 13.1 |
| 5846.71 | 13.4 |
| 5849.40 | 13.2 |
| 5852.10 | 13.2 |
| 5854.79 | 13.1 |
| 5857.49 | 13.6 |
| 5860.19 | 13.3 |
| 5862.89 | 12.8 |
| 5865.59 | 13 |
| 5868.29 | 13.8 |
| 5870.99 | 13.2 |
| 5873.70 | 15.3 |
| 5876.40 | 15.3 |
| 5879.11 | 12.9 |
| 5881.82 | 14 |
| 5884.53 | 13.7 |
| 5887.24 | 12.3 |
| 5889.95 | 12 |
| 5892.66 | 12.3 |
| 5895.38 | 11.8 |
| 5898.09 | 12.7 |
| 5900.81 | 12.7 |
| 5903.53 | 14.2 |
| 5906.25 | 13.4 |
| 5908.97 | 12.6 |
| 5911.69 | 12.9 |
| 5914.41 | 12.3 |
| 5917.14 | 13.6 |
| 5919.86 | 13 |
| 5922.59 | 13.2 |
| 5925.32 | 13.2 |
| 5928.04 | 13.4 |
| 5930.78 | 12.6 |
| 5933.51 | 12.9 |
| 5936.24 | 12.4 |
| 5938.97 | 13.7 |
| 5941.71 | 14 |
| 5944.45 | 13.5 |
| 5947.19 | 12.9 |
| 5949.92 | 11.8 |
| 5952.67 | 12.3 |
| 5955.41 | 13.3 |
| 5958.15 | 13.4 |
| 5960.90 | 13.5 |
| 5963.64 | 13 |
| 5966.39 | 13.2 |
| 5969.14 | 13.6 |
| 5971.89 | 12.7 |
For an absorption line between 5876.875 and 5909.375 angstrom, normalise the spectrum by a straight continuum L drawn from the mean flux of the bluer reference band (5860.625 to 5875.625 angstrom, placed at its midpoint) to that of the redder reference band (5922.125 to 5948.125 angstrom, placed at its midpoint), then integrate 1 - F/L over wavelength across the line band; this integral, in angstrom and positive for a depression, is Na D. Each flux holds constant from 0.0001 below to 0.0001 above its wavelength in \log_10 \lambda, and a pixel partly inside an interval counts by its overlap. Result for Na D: 1.3 angstrom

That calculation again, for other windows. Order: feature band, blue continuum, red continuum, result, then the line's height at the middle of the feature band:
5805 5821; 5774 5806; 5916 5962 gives -0.3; 13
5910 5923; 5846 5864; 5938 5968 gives 0.2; 13.2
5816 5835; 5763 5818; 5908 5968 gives -1.1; 13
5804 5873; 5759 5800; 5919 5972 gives -1.9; 13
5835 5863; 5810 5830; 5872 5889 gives 1.0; 13.7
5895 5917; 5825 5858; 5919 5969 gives 0.5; 13.2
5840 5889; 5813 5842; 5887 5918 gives -1.0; 13.2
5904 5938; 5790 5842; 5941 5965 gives 0.3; 13.1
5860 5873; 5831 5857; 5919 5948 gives 0.0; 13.3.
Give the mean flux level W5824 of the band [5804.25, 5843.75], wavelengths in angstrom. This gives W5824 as 13.4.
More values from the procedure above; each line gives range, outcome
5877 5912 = 12.9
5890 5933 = 12.9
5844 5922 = 13.2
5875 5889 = 13.6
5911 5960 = 13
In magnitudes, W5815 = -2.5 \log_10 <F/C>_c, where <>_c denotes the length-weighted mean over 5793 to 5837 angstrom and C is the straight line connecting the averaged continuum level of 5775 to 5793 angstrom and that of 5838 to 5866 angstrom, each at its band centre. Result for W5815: -0.048 mag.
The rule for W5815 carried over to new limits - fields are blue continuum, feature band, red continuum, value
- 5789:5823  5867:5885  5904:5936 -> -0.08 mag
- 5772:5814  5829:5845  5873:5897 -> -0.02 mag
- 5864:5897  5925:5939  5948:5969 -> 0.01 mag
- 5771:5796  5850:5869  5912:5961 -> -0.03 mag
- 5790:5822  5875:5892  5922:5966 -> -0.02 mag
